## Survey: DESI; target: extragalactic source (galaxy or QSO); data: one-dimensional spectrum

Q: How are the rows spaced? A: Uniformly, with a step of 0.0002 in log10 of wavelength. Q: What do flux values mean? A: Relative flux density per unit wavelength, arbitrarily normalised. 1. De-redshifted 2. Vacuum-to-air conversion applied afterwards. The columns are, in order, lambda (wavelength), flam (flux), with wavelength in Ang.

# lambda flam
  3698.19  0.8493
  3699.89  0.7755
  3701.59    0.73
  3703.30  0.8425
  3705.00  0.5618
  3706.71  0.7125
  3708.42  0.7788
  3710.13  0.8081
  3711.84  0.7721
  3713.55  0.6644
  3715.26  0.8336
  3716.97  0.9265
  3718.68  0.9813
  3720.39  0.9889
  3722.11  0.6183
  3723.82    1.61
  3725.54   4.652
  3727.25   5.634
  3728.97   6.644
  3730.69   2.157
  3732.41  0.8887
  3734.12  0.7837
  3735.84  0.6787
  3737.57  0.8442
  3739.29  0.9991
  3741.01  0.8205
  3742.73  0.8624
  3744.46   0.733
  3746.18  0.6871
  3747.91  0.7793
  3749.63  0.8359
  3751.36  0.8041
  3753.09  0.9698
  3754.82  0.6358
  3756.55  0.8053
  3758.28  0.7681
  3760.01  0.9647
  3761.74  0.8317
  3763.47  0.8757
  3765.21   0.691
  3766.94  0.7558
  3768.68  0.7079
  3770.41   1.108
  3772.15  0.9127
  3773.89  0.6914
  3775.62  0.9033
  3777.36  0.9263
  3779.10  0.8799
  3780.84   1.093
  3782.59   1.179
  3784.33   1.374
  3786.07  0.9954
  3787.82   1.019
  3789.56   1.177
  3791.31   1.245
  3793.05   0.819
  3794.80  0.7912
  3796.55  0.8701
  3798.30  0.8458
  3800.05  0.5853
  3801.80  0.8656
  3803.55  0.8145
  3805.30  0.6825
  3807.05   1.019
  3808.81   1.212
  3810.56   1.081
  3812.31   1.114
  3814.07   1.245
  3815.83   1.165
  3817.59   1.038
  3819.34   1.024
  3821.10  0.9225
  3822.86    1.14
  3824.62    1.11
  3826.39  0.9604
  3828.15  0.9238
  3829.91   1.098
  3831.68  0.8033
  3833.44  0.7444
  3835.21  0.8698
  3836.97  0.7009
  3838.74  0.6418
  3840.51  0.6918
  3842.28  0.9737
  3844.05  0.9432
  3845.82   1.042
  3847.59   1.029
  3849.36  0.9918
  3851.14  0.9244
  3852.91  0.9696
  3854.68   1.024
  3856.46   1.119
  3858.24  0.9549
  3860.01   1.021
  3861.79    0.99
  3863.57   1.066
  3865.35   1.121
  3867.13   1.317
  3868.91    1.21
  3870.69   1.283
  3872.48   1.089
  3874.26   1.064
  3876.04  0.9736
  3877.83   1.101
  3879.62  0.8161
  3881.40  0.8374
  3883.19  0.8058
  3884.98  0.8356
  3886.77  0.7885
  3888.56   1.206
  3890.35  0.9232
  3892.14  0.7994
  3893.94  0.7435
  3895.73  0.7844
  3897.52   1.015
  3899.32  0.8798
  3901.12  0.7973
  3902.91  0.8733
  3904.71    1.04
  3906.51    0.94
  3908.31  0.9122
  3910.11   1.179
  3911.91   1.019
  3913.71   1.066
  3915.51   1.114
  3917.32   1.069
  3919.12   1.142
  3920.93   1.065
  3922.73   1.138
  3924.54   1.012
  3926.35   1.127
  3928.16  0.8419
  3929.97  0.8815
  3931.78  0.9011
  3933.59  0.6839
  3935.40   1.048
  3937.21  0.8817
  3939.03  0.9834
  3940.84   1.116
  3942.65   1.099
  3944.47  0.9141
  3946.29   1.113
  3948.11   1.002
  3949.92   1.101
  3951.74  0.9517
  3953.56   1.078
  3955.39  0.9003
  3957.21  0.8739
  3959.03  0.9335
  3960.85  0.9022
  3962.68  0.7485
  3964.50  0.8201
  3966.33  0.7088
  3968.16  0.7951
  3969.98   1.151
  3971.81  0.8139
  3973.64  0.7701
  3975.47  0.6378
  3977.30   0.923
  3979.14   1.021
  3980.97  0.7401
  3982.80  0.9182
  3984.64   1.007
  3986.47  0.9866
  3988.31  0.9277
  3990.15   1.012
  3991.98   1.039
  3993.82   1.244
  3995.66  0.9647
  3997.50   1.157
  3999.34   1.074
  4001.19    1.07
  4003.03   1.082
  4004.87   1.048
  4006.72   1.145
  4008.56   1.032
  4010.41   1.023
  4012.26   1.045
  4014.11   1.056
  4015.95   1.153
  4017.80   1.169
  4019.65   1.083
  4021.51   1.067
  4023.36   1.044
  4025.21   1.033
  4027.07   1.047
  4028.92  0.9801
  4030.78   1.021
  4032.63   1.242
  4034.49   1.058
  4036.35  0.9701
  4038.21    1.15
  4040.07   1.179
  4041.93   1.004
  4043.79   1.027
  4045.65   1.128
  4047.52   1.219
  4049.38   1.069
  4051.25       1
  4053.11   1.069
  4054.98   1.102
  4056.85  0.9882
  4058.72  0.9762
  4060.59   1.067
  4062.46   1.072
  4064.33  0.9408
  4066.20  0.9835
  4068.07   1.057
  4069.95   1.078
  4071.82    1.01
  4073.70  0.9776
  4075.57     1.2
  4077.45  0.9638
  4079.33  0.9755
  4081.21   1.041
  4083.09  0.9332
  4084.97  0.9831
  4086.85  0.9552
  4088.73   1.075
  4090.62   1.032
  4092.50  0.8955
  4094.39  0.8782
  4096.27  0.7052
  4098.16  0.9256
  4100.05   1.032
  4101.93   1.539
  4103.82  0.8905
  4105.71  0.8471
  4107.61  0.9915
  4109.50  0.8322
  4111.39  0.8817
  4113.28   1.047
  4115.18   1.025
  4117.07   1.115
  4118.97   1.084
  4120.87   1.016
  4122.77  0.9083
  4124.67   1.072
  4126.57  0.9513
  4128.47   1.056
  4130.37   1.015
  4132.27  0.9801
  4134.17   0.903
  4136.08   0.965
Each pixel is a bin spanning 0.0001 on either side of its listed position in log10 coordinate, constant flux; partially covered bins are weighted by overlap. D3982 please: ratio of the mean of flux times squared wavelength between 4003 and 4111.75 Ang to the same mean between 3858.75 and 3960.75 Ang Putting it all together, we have 1.1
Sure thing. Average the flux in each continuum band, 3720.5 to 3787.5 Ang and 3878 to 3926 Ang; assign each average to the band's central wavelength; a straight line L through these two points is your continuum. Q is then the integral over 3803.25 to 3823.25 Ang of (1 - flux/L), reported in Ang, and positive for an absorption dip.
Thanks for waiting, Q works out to 1.9 Ang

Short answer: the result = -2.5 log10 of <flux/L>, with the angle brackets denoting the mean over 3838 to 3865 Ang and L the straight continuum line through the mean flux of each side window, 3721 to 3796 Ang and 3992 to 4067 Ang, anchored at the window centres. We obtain 0.23 mag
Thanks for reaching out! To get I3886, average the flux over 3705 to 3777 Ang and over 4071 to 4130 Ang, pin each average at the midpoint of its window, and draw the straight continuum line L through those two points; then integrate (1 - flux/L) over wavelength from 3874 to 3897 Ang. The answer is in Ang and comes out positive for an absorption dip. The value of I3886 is 4.7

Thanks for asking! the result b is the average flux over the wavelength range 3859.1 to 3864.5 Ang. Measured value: 1.03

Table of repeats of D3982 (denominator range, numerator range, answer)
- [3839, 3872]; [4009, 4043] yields 1.13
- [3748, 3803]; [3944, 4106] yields 1.27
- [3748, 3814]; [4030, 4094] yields 1.31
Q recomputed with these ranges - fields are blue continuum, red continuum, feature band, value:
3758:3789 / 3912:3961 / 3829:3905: 1.6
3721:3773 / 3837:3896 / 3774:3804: 6.6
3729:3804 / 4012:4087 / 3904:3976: 4.0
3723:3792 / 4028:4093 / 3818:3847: 7.5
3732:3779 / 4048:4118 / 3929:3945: -0.4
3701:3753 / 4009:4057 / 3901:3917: 2.4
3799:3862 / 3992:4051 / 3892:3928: 0.8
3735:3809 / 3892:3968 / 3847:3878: -4.8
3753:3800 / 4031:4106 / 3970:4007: 0.7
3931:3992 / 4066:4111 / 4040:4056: -1.9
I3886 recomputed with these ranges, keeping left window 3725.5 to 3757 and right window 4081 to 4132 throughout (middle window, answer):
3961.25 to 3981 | 6.0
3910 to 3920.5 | 1.7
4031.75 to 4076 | 0.4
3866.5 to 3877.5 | 1.7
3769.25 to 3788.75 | 6.6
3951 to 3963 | 3.0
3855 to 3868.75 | 2.9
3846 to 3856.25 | 2.9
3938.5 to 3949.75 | 1.8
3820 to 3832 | 3.6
